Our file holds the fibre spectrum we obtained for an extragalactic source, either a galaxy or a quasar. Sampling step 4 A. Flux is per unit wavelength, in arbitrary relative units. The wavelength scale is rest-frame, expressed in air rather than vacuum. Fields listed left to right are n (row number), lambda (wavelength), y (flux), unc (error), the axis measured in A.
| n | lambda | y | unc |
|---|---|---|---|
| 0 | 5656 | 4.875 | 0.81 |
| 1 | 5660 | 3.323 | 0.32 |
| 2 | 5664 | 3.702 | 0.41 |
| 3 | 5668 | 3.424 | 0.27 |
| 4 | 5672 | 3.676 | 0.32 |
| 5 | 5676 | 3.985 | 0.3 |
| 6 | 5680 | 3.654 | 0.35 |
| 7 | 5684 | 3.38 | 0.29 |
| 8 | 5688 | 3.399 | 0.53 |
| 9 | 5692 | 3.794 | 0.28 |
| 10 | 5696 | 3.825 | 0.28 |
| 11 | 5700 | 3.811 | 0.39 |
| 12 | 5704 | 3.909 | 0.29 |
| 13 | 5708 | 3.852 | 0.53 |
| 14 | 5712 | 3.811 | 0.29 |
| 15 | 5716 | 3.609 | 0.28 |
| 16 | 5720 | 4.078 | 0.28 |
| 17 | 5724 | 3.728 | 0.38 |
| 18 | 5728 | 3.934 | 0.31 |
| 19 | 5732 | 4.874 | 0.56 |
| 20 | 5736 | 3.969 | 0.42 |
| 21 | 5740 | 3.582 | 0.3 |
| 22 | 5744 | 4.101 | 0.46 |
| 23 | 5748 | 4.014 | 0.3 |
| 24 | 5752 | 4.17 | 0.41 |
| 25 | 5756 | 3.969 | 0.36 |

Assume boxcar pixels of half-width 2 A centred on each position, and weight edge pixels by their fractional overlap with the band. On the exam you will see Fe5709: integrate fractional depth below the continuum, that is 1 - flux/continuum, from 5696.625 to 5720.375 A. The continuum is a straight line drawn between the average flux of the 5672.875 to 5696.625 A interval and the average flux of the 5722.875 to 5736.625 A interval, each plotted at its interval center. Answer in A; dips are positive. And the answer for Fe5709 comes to 0.6 A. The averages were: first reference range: 3.66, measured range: 3.83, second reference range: 4.17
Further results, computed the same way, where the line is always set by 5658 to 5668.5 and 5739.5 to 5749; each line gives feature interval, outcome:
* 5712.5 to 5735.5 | -1.2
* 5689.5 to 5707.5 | -0.7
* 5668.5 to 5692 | -0.2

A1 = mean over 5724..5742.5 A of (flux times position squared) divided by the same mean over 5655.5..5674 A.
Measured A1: 1.1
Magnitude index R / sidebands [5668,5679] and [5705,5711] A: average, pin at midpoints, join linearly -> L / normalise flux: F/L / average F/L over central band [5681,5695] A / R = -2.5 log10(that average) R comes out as 0.07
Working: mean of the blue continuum 3.74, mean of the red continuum 3.85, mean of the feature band 3.56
